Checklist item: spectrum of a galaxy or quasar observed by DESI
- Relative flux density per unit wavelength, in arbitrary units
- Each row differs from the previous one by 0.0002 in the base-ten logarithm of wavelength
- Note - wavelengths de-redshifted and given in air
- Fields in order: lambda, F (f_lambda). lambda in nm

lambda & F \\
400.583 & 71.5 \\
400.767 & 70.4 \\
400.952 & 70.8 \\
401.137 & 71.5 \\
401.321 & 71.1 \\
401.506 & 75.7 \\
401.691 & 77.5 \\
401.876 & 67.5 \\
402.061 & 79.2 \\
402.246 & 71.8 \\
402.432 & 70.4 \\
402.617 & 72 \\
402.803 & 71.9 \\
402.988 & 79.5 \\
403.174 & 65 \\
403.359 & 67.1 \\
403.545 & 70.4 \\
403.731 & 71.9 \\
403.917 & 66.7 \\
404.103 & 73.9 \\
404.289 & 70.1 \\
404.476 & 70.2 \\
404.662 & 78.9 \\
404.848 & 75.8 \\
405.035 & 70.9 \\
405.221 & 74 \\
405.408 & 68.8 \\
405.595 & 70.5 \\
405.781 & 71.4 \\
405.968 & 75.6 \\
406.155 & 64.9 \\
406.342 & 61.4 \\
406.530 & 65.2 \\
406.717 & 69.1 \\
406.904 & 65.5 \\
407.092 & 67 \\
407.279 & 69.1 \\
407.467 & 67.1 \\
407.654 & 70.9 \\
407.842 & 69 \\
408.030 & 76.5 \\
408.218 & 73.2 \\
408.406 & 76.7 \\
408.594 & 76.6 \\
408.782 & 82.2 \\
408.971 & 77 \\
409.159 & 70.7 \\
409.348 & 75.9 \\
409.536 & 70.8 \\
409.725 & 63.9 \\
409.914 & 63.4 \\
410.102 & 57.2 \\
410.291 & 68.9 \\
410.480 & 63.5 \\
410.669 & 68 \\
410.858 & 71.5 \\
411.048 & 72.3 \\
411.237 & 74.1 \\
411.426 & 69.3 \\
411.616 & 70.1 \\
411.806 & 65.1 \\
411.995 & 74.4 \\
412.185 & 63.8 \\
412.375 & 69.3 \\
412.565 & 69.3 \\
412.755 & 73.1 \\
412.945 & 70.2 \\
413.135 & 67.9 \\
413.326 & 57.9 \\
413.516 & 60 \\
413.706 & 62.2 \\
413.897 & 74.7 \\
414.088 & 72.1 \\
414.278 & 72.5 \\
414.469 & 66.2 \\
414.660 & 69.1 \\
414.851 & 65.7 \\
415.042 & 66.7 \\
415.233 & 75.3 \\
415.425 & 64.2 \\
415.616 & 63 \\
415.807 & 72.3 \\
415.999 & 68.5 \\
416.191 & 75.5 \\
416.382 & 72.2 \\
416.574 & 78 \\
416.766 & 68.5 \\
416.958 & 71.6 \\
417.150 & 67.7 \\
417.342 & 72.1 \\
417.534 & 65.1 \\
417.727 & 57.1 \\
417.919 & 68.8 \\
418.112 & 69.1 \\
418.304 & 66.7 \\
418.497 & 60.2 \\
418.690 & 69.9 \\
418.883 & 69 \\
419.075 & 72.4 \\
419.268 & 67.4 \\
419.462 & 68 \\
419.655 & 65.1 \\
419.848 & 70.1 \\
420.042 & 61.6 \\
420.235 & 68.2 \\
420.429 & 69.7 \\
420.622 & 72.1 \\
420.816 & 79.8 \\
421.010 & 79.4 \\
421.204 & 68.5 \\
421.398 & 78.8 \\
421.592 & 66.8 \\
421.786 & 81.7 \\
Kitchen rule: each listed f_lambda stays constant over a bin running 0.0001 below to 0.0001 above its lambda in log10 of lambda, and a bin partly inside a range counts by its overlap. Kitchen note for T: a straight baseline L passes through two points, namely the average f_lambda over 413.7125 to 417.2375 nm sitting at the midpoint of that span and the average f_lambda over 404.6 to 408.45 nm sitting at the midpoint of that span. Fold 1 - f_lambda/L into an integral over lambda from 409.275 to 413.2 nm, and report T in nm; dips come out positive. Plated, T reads 0.087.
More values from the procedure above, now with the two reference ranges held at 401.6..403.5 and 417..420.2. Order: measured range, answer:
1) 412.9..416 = 0.04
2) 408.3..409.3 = -0.09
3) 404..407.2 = 0.05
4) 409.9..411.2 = 0.05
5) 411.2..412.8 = -0.01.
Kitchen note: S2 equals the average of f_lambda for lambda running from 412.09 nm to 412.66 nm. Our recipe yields 67.4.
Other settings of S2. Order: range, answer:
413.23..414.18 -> 65.3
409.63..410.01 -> 63.6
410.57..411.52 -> 71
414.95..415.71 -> 67.3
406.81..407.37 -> 67.2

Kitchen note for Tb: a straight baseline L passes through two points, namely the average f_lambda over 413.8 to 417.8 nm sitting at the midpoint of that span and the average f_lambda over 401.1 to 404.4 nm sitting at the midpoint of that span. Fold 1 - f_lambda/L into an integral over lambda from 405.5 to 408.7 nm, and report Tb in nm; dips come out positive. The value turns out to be 0.05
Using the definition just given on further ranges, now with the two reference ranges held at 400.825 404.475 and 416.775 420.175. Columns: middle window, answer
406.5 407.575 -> 0.048 nm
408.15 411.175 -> -0.044 nm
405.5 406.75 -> 0.044 nm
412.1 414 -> 0.052 nm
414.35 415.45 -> 0.000 nm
